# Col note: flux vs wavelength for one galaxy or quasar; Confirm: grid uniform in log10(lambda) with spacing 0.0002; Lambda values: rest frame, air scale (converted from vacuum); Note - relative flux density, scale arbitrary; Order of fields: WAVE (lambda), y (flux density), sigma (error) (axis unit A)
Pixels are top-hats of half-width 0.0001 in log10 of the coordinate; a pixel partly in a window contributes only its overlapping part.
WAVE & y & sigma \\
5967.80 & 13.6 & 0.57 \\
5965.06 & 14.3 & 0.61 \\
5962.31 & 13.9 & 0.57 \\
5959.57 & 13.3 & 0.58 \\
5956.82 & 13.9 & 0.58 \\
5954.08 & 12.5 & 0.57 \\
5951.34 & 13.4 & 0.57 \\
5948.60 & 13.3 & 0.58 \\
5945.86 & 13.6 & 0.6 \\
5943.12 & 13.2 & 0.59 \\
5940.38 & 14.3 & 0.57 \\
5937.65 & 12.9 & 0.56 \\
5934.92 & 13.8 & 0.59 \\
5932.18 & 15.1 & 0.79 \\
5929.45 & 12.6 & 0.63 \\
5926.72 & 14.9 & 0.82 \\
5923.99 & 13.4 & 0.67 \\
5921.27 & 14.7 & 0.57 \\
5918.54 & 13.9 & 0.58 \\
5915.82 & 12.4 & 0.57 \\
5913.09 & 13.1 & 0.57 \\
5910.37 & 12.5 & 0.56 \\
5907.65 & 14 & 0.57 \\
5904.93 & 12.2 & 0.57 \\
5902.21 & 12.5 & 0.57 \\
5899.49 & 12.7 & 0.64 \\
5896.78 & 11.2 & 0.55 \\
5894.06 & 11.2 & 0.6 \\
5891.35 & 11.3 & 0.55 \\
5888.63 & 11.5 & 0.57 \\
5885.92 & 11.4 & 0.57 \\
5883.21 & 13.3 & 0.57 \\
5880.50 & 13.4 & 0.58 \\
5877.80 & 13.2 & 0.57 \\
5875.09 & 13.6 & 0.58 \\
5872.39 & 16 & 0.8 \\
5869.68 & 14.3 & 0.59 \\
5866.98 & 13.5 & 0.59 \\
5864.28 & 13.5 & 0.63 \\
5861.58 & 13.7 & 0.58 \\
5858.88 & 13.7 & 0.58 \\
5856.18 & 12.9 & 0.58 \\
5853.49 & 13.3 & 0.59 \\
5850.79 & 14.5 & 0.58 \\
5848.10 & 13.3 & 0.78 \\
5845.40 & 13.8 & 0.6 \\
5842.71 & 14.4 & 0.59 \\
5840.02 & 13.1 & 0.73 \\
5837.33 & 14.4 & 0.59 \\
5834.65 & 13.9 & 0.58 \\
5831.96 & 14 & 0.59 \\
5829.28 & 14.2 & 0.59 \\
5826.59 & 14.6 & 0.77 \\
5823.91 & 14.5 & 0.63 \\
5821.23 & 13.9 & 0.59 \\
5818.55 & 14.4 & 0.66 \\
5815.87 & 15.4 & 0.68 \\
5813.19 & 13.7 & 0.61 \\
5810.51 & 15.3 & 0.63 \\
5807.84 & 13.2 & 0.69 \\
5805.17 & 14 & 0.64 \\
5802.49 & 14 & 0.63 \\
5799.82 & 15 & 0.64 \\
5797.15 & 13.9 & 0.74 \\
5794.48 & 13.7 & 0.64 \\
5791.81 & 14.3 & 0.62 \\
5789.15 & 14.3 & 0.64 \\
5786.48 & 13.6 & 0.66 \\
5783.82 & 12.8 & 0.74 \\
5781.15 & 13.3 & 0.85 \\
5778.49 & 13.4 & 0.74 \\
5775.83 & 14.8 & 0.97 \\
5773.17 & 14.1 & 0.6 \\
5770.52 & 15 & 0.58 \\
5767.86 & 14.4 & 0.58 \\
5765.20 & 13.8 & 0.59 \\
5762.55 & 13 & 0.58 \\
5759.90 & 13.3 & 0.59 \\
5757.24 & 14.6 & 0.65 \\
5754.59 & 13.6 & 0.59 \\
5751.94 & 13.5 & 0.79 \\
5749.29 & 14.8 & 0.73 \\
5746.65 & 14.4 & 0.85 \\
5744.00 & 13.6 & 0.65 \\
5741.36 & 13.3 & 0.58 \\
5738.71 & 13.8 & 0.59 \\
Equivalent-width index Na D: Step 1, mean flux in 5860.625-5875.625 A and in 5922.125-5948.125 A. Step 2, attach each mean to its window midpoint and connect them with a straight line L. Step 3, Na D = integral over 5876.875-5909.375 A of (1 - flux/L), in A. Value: 3.9 A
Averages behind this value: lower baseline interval 14.1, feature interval 12.3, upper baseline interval 13.8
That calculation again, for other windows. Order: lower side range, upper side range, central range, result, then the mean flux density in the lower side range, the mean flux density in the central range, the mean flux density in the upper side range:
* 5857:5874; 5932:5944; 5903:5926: 0.9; 14.1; 13.3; 13.8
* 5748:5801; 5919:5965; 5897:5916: 1.5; 14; 12.7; 13.7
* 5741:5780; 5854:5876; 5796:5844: -1.0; 14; 14.2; 13.9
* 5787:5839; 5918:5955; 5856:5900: 3.1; 14.2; 13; 13.7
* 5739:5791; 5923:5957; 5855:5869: 0.2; 13.9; 13.5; 13.6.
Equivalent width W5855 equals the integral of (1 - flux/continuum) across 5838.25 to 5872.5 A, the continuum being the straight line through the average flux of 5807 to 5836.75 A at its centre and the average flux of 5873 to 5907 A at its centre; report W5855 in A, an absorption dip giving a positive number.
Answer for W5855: -1.1 A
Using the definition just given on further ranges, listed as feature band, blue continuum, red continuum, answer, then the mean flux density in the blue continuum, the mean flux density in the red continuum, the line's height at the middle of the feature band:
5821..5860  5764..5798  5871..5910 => -1.9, 14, 12.7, 13.3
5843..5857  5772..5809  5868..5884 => 0.3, 13.9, 14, 14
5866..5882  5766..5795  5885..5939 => -1.0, 14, 12.9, 13.2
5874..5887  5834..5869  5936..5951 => 0.6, 13.7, 13.5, 13.6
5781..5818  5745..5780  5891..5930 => -0.8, 14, 12.9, 13.8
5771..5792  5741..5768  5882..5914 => -0.5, 13.8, 12.2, 13.5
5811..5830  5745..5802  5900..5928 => -0.9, 14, 13.3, 13.8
